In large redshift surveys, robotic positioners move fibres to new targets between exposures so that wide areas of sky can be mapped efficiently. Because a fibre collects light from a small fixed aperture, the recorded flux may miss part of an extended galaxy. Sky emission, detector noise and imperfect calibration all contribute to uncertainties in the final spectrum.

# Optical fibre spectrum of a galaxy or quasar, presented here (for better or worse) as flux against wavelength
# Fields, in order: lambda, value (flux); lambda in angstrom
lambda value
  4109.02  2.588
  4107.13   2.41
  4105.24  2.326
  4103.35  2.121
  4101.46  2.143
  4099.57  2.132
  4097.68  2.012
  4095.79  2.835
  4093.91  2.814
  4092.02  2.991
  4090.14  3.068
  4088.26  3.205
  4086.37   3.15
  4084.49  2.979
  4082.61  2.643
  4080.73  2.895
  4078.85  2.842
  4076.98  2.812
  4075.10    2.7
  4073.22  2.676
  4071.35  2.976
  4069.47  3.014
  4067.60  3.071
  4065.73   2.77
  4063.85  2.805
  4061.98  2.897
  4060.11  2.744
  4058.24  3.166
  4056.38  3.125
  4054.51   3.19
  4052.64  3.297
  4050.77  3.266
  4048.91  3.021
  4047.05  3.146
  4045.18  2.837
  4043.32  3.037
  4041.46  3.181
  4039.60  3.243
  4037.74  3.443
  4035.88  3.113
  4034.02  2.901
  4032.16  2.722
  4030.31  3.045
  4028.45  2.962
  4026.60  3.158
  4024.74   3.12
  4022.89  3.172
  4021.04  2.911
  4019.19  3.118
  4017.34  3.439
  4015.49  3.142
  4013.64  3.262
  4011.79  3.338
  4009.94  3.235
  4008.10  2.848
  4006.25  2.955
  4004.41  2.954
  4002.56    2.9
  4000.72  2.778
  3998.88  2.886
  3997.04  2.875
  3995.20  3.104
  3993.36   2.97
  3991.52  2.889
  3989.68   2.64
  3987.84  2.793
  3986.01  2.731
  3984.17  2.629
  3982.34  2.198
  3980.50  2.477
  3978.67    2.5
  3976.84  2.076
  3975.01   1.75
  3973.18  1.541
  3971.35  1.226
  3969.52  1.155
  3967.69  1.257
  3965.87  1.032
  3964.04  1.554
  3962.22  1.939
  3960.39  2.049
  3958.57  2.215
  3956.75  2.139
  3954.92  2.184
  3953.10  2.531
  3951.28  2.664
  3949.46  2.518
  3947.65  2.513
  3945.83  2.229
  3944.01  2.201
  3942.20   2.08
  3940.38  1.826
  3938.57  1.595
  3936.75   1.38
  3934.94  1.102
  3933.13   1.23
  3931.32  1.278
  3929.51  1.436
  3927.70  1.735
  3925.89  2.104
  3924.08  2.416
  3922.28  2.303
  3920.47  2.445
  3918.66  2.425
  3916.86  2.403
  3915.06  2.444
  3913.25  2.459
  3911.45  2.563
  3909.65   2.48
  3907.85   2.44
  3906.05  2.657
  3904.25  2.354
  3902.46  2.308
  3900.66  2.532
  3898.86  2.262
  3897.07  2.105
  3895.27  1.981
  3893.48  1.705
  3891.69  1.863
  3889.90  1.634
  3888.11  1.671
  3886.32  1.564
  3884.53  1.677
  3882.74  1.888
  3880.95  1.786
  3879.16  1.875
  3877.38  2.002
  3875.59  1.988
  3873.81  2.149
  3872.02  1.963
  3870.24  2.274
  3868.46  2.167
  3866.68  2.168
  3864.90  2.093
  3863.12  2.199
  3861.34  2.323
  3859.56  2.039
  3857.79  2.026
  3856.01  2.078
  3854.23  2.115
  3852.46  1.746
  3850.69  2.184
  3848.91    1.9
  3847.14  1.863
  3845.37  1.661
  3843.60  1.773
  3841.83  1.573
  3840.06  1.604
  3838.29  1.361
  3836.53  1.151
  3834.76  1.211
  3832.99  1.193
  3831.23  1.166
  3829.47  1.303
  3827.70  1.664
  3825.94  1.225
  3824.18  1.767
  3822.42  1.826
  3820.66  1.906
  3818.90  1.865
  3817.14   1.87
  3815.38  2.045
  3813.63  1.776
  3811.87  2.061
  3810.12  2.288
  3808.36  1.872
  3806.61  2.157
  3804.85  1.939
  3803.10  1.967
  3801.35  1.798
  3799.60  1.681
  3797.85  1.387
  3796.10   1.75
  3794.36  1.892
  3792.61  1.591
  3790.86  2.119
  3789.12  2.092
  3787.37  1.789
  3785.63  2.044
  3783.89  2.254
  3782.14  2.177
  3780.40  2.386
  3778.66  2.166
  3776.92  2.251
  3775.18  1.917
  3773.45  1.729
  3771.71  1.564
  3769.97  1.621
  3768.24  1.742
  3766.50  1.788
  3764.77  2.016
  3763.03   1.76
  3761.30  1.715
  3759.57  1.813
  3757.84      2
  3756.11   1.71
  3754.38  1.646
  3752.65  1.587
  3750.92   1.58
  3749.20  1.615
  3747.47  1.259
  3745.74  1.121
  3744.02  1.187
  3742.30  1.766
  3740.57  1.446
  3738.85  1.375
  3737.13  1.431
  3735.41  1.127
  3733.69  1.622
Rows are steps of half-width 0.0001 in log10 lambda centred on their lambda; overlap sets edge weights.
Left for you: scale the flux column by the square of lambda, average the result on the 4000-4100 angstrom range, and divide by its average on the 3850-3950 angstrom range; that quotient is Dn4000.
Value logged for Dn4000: 1.6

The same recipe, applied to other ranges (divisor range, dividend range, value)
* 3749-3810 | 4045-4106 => 1.76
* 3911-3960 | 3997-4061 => 1.55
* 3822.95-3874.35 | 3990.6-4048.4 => 1.86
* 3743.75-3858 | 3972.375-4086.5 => 1.84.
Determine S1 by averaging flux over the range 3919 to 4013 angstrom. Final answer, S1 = 2.23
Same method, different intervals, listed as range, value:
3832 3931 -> 2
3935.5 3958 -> 2.14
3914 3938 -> 1.9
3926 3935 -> 1.45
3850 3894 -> 1.97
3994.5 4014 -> 3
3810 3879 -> 1.83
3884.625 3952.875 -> 2.08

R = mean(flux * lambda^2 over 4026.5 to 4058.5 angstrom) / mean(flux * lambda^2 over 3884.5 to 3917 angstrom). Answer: 1.53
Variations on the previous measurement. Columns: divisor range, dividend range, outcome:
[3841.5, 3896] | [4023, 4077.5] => 1.71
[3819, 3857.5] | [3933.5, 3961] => 1.33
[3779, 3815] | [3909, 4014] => 1.26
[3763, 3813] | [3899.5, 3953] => 1.20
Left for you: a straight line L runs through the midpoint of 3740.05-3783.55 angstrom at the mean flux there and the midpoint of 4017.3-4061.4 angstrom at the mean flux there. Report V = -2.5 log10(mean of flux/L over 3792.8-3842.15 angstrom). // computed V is 0.19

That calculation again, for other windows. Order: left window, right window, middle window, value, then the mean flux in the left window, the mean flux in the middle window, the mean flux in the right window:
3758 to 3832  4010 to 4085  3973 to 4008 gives 0.052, 1.85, 2.64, 3.03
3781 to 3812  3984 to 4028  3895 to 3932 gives 0.124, 1.94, 2.25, 3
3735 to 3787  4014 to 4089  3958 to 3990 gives 0.335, 1.73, 1.97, 3.02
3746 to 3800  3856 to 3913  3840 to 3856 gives 0.087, 1.82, 1.85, 2.09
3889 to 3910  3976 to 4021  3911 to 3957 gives 0.165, 2.19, 2.08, 2.87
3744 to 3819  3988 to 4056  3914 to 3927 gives 0.084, 1.84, 2.35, 3.06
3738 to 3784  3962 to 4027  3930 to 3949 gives 0.332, 1.74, 1.76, 2.58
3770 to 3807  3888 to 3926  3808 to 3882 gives 0.141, 1.93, 1.84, 2.27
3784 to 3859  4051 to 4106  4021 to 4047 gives -0.166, 1.77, 3.07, 2.81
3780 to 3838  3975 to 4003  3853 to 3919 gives 0.020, 1.78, 2.12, 2.66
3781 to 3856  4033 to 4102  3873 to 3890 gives 0.133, 1.78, 1.83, 2.93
